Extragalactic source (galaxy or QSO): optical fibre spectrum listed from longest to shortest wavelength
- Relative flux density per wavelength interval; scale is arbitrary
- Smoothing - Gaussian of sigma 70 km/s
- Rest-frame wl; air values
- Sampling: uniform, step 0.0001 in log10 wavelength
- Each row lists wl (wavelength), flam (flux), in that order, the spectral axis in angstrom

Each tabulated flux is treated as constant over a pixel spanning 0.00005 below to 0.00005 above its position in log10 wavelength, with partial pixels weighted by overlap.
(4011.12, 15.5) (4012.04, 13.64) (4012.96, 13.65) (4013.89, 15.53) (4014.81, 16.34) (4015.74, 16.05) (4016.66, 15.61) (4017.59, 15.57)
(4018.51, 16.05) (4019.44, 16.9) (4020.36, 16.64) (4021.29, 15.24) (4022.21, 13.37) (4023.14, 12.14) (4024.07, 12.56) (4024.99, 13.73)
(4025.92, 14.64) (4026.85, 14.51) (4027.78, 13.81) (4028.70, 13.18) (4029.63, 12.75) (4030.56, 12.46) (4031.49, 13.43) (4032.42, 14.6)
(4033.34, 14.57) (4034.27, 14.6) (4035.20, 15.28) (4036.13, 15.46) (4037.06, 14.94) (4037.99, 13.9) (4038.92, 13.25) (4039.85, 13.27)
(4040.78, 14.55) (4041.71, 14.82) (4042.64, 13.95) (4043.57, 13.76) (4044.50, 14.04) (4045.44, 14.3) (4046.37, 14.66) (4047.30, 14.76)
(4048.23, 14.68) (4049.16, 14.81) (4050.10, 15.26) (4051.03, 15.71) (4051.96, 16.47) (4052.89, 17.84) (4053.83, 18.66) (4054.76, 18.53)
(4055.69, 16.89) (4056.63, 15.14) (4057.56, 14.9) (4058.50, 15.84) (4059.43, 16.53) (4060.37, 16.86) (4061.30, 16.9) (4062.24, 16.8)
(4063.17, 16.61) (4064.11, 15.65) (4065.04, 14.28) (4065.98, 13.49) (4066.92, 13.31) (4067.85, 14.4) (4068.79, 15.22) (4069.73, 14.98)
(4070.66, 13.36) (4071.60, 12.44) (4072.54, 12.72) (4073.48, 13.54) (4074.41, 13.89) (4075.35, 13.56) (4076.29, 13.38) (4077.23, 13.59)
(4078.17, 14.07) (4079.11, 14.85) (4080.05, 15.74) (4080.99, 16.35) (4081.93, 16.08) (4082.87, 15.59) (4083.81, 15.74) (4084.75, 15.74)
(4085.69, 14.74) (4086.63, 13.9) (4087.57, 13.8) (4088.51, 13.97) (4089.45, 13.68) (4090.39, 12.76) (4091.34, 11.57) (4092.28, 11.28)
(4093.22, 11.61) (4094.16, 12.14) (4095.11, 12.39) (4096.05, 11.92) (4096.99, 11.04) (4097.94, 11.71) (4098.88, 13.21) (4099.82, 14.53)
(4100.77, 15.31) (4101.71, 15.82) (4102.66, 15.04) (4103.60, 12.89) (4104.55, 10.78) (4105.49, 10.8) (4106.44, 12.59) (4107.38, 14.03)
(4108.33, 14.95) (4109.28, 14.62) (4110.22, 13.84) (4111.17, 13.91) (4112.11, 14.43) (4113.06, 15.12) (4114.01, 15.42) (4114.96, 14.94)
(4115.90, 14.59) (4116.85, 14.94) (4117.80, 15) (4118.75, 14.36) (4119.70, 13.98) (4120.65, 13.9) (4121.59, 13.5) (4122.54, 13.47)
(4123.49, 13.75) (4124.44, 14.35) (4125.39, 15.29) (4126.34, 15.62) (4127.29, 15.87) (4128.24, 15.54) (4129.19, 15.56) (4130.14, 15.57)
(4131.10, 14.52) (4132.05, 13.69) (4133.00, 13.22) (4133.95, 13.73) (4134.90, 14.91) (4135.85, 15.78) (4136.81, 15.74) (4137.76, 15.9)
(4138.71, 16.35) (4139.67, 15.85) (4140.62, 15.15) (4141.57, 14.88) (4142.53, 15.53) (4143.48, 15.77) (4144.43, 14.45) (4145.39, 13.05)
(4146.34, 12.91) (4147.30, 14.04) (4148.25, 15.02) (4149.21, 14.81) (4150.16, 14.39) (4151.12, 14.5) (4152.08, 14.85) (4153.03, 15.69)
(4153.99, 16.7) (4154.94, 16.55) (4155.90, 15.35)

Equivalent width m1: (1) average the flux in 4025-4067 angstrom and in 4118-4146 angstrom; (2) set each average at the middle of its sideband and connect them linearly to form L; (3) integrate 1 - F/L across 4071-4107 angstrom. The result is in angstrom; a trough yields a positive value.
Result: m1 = 3.3 angstrom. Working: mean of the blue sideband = 15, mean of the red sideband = 14.8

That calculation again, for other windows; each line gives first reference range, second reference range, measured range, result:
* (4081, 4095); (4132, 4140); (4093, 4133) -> 1.4 angstrom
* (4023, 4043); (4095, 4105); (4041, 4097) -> -4.4 angstrom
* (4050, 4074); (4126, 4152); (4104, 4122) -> 1.3 angstrom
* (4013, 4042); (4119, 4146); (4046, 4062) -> -1.7 angstrom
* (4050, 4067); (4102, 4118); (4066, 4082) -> 1.4 angstrom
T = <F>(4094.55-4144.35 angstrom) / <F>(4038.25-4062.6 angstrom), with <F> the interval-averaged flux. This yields 0.9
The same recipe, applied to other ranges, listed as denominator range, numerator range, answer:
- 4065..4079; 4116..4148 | 1.07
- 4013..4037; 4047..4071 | 1.08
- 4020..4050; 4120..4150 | 1.04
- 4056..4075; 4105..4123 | 0.95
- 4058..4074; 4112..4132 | 0.99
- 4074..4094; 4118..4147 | 1.05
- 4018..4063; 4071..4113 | 0.91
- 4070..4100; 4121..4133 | 1.08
